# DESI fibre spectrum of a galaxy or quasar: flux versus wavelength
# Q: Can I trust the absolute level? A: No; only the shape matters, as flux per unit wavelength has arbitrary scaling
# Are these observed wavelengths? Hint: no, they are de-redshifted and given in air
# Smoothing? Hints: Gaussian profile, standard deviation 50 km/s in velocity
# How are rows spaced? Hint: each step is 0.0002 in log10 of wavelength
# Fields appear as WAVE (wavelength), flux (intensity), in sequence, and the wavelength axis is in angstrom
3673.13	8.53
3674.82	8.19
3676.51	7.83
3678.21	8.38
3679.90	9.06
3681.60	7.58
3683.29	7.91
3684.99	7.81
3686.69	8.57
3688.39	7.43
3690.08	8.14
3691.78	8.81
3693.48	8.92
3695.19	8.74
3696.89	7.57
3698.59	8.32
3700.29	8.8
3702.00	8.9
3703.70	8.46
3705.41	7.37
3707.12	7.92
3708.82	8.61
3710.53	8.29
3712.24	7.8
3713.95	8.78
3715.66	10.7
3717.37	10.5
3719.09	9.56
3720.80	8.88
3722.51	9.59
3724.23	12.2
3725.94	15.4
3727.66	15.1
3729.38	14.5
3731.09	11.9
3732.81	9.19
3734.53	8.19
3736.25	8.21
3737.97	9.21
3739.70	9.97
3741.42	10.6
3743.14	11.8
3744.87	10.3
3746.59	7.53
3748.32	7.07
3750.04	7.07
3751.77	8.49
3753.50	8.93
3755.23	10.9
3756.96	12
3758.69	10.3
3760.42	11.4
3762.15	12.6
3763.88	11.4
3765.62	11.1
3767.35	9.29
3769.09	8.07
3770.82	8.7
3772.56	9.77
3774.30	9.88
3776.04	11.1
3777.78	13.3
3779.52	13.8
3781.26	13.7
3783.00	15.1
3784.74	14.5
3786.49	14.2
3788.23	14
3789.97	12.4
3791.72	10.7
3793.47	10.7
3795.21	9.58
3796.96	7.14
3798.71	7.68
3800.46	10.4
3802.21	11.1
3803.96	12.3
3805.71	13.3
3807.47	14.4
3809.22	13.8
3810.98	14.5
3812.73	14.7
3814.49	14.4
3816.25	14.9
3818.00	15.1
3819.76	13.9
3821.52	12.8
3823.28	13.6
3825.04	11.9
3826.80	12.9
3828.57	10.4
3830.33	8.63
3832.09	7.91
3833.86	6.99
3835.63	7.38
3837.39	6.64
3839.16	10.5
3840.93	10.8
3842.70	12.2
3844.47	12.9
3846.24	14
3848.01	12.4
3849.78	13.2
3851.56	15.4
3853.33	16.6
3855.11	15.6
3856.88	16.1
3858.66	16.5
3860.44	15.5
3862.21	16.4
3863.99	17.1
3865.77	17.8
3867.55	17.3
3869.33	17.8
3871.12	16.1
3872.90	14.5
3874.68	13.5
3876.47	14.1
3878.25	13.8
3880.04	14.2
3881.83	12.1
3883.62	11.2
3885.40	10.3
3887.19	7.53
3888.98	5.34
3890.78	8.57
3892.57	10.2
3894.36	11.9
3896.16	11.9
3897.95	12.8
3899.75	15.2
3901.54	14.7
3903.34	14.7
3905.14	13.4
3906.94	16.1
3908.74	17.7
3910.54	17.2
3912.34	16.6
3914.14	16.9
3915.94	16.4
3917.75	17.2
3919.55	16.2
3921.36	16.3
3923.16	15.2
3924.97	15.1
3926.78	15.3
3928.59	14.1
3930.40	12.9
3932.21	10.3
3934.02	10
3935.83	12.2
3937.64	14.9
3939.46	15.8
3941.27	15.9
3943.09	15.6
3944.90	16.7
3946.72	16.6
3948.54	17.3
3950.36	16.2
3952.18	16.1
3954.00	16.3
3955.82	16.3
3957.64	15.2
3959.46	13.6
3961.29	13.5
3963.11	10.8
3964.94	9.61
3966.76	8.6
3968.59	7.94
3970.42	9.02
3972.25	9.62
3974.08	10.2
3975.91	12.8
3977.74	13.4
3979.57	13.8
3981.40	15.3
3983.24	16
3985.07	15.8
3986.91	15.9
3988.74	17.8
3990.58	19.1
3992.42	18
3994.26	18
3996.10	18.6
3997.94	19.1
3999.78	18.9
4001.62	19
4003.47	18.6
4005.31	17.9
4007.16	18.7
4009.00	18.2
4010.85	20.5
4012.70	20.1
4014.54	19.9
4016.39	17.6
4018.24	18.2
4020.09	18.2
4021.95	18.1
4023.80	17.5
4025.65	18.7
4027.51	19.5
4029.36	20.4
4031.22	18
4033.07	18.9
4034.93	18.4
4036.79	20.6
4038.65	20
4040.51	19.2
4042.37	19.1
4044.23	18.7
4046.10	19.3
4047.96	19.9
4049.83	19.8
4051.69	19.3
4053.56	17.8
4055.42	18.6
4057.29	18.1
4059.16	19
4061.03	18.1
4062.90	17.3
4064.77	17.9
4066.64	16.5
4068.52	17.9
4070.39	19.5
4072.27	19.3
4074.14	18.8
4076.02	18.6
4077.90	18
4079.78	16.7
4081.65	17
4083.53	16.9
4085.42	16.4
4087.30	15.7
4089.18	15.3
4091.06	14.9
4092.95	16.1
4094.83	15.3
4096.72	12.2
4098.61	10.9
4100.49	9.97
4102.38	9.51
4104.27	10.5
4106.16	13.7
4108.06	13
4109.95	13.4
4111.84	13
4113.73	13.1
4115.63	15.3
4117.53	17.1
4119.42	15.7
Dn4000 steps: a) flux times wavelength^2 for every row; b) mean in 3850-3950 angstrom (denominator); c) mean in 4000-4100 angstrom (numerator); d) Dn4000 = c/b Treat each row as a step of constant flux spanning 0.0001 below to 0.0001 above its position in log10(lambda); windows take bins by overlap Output 1.3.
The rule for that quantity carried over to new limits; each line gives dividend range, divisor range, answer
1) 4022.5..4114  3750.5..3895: 1.56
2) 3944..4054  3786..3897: 1.45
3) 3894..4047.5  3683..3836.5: 1.69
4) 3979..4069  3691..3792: 2.05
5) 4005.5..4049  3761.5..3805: 1.91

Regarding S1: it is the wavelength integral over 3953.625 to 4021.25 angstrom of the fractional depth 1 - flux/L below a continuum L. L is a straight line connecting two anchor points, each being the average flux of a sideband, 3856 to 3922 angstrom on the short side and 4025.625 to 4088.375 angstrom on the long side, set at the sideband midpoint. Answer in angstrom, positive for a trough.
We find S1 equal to 4.5 angstrom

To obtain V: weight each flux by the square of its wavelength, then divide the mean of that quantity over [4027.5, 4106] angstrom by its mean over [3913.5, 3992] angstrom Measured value 1.3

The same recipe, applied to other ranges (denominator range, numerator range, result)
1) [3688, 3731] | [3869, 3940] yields 1.57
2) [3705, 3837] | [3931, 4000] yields 1.46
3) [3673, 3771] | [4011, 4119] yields 2.14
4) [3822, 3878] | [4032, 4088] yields 1.53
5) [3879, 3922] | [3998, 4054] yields 1.49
